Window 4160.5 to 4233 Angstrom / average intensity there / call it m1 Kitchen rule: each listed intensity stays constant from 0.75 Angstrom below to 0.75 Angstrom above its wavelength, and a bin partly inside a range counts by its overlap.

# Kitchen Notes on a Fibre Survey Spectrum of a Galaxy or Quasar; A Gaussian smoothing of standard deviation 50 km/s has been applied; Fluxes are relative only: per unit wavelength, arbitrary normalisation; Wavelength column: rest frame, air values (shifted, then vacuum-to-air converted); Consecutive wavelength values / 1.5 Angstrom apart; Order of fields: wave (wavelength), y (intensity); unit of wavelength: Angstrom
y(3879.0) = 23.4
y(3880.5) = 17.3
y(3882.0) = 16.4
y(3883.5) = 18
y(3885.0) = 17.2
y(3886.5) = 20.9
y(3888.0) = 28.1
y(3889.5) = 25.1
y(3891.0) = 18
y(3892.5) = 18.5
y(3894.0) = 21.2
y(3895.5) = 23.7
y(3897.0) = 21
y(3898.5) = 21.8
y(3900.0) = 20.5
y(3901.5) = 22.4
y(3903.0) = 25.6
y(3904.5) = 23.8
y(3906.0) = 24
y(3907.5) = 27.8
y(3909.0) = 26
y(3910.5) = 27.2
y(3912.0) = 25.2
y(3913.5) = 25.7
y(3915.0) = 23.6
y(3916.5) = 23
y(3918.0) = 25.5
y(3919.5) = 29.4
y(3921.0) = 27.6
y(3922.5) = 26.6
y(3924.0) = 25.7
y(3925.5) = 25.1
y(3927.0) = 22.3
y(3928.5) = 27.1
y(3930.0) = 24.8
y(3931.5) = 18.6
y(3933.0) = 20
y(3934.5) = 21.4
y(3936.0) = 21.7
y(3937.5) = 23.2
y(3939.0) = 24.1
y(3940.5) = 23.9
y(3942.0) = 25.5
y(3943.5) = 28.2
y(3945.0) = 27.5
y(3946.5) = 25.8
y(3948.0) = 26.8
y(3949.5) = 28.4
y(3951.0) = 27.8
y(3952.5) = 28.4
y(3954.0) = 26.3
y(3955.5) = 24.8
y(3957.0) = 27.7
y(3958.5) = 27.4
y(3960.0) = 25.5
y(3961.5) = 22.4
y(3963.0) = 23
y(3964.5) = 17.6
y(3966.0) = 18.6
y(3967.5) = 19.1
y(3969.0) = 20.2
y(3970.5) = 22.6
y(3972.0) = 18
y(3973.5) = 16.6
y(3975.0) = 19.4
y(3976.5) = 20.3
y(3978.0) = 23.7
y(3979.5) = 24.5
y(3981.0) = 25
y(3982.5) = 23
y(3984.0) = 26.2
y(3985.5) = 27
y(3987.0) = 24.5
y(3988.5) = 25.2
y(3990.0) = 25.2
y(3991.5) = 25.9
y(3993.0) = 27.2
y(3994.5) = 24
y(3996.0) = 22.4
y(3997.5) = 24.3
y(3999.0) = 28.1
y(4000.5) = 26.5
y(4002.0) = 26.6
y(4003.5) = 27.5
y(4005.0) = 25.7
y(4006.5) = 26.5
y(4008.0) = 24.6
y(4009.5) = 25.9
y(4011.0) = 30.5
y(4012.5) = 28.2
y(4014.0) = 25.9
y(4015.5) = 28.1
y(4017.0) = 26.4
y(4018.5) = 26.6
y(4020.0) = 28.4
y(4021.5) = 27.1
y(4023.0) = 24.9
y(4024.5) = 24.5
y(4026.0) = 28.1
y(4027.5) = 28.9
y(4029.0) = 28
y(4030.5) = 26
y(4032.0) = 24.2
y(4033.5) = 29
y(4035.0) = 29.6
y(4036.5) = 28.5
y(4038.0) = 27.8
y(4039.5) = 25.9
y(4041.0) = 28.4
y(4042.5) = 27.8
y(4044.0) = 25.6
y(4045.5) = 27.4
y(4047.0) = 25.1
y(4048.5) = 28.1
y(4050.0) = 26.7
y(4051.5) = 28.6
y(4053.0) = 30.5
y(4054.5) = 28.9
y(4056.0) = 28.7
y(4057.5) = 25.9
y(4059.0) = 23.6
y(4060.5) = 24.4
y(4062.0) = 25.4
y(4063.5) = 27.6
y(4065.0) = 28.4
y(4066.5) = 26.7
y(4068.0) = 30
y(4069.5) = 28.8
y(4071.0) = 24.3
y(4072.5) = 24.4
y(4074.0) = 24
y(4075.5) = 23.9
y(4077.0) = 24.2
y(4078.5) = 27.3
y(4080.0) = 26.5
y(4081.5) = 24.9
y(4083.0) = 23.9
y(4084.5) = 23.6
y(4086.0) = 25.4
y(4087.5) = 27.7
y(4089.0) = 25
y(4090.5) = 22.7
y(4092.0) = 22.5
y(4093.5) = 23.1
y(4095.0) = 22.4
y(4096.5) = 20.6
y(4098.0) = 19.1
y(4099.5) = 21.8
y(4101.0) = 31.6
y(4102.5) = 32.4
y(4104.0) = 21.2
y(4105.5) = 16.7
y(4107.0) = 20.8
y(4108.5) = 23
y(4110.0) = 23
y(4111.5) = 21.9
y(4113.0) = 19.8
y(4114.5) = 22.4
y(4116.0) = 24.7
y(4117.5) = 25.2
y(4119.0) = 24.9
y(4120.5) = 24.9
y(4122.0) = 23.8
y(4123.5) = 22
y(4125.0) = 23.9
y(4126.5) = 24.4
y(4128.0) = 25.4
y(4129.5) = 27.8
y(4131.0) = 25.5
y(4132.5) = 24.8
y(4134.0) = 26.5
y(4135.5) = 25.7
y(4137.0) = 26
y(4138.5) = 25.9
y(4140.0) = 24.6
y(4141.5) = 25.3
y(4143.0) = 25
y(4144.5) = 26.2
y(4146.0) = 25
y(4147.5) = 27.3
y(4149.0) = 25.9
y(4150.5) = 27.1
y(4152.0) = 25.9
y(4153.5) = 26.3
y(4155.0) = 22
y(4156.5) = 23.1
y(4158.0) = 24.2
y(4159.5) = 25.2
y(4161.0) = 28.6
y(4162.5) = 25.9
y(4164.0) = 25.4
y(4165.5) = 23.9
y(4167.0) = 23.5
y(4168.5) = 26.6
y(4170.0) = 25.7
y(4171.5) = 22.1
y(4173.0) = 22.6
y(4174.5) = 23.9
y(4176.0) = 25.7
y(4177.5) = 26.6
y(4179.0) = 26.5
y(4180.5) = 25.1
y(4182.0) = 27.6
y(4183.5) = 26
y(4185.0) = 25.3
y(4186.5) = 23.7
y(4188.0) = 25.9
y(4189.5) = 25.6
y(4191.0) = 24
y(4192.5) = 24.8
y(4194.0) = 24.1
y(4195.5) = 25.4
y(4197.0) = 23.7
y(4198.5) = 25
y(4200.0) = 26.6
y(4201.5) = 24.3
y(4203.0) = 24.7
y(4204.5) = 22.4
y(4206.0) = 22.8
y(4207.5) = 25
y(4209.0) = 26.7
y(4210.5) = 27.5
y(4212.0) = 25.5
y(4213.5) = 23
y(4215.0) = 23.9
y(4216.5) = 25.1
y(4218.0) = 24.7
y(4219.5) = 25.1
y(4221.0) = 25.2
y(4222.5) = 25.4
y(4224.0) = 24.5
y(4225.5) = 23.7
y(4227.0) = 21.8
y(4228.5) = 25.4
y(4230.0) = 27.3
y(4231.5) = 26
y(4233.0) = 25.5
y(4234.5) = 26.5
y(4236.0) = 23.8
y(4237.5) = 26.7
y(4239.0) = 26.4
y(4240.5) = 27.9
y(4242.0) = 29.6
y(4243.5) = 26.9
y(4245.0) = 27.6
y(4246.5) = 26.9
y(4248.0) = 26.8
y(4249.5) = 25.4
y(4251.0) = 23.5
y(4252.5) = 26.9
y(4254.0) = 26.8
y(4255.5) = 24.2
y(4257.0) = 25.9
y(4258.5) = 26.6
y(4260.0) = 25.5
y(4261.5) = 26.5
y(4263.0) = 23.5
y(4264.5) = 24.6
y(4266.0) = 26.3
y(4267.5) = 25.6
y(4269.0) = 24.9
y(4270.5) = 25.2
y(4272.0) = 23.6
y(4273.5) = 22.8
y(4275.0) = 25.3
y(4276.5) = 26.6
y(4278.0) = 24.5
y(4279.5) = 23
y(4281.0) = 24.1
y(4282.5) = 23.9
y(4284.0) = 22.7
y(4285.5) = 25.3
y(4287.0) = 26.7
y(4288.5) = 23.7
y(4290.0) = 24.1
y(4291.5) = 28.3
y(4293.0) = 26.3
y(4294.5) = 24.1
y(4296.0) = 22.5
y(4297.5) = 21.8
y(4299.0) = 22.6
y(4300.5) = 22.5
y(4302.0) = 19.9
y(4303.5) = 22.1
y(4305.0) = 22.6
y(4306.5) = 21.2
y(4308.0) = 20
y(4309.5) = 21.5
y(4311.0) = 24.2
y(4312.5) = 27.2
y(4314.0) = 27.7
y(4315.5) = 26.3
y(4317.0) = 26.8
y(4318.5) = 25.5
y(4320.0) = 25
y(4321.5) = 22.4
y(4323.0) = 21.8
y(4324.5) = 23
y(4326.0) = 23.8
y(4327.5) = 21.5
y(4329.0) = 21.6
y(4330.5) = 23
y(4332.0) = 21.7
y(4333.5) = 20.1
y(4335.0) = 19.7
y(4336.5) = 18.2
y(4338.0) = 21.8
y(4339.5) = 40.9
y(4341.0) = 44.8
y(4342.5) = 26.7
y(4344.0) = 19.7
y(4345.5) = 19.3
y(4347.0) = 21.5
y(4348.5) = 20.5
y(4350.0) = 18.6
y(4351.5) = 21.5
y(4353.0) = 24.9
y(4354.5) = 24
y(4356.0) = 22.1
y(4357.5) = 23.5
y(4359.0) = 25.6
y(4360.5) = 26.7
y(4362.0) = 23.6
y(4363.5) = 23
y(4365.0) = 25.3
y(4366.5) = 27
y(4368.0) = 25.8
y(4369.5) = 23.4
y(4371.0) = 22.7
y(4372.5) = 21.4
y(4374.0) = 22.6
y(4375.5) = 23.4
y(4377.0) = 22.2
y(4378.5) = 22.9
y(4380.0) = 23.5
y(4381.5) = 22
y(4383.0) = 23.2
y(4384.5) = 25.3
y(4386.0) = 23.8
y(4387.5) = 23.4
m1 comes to 25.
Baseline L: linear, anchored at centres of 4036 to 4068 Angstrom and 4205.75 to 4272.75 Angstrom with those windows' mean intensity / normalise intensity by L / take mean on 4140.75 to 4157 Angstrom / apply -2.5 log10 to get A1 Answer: 0.039 mag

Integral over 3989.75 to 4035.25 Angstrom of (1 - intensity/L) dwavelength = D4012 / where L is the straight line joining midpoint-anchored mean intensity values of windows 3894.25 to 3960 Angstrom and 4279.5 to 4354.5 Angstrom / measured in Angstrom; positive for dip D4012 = -3.5 Angstrom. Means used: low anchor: 24.9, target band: 26.6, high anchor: 23.8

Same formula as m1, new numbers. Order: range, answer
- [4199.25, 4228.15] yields 24.6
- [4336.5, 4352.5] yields 25.2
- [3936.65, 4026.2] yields 24.9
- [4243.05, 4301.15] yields 25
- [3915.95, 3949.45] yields 24.8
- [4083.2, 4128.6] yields 23.5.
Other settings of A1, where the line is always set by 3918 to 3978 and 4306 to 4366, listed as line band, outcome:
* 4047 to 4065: -0.138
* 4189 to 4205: -0.032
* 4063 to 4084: -0.093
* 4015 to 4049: -0.139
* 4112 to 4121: 0.015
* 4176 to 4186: -0.095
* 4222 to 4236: -0.051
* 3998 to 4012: -0.128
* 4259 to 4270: -0.061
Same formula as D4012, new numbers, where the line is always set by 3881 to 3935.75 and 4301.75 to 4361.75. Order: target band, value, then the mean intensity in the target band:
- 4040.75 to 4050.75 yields -1.5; 26.9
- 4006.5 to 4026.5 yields -2.9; 26.8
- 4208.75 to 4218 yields -0.6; 25.2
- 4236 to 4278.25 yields -3.8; 25.8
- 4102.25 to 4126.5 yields 0.5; 23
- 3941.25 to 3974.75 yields -0.9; 23.9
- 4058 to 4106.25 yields -2.8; 24.8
